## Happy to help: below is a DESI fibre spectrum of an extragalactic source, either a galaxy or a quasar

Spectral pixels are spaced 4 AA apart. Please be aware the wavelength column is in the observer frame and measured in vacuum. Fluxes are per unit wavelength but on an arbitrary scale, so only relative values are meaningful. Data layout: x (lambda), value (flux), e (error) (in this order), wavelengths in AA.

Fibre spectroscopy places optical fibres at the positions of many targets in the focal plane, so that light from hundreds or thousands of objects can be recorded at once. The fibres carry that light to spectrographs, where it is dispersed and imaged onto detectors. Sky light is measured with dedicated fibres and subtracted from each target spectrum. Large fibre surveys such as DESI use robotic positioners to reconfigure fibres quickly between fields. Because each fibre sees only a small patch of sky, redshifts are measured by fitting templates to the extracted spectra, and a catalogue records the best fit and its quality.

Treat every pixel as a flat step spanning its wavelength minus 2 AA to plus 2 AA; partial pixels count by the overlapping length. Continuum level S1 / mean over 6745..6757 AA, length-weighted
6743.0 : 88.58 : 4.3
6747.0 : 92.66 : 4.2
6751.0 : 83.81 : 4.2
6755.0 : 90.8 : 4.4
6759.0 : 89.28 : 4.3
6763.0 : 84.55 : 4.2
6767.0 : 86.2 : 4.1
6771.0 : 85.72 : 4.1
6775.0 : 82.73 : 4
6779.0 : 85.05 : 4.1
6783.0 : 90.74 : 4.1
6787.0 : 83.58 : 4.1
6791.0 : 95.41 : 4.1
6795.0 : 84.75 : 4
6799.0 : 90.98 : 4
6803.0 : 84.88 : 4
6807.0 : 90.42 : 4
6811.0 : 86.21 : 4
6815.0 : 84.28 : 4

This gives 89.1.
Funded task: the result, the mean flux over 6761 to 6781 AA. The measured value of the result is 84.8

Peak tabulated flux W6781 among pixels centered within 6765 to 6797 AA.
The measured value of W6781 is 95.41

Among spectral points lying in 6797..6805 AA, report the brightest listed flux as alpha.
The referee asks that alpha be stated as 90.98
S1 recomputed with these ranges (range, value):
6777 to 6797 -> 87.9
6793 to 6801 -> 87.9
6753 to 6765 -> 88.2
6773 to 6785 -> 86.2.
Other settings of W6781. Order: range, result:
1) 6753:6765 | 90.8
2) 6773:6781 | 85.05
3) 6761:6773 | 86.2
